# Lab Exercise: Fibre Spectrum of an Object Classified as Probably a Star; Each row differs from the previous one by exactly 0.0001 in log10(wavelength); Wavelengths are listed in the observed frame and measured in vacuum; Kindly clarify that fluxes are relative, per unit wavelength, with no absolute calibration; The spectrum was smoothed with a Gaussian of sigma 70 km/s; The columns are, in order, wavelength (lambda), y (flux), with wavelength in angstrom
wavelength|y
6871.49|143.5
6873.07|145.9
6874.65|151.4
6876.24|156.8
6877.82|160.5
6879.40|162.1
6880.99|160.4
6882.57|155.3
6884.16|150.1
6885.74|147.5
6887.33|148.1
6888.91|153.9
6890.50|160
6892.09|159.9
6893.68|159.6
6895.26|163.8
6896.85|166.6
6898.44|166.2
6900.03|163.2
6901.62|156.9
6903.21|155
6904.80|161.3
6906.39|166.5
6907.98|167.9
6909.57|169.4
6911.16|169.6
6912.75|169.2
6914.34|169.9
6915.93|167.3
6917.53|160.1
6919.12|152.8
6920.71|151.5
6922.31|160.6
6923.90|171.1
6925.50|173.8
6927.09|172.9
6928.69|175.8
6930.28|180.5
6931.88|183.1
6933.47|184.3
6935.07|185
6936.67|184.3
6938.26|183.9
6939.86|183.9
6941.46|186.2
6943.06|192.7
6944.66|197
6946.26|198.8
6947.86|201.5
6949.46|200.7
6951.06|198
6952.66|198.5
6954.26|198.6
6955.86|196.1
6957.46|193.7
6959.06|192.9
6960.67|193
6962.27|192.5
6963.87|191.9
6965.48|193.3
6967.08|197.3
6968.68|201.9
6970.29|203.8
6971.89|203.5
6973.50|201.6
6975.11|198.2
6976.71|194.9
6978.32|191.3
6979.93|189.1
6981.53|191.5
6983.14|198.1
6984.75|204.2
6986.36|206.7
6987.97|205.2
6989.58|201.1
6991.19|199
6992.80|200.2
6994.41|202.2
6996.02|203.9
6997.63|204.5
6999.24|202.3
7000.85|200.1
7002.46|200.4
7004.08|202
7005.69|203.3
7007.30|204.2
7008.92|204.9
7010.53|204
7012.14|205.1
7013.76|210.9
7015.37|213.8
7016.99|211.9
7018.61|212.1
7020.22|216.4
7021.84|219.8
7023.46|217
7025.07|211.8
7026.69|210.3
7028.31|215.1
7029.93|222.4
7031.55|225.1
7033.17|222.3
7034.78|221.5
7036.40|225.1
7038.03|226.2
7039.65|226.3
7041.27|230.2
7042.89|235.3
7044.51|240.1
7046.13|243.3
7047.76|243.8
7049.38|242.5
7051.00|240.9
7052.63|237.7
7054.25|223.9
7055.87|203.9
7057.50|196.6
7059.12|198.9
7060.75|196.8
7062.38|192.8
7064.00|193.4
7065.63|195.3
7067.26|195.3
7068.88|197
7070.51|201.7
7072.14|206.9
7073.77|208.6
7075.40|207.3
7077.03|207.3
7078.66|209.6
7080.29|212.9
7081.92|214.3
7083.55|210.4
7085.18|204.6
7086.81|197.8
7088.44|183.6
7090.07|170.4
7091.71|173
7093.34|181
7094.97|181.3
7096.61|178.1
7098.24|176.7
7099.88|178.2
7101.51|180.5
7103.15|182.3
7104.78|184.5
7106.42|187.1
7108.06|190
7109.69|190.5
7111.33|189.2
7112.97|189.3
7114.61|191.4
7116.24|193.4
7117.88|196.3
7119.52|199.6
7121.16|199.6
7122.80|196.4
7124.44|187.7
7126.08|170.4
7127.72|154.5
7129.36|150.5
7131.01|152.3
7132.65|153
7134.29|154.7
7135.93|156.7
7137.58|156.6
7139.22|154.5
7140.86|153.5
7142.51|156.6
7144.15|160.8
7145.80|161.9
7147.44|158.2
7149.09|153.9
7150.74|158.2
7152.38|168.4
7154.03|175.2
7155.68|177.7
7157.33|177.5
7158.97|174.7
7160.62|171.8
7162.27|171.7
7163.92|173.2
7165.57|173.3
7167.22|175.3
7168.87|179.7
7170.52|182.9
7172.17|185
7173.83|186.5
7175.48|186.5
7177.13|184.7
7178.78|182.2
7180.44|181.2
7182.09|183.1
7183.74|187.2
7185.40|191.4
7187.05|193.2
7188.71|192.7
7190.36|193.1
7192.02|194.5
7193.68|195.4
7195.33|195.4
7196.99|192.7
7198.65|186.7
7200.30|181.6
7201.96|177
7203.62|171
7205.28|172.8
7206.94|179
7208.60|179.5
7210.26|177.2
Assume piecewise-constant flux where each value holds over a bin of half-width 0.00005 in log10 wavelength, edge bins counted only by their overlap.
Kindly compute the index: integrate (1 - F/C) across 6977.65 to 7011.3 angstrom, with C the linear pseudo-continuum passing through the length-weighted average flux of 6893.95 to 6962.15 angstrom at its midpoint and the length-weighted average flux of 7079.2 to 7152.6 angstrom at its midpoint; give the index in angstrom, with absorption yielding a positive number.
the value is -4.4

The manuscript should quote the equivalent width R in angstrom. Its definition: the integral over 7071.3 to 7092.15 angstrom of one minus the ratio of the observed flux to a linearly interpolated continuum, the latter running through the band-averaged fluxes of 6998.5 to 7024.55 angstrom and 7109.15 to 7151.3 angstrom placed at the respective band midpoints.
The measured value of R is -1.7 angstrom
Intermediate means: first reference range 208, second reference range 171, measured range 201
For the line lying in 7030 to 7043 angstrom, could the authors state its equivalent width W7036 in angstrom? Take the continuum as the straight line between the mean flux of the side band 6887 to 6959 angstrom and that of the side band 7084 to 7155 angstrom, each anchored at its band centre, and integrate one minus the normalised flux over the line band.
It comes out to -3.8 angstrom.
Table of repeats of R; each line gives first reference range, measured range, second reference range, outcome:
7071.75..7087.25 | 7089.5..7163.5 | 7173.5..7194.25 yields 9.5 angstrom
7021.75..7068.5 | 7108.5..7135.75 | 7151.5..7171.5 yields 1.6 angstrom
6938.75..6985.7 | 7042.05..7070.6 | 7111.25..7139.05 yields -4.9 angstrom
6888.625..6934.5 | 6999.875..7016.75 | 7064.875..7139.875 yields -2.8 angstrom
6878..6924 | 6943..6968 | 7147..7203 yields -4.8 angstrom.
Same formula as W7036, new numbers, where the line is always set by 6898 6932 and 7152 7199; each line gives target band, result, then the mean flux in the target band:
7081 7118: -2.0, 188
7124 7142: 2.3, 158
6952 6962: -1.6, 195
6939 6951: -1.9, 194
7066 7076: -1.5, 202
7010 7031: -4.9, 213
